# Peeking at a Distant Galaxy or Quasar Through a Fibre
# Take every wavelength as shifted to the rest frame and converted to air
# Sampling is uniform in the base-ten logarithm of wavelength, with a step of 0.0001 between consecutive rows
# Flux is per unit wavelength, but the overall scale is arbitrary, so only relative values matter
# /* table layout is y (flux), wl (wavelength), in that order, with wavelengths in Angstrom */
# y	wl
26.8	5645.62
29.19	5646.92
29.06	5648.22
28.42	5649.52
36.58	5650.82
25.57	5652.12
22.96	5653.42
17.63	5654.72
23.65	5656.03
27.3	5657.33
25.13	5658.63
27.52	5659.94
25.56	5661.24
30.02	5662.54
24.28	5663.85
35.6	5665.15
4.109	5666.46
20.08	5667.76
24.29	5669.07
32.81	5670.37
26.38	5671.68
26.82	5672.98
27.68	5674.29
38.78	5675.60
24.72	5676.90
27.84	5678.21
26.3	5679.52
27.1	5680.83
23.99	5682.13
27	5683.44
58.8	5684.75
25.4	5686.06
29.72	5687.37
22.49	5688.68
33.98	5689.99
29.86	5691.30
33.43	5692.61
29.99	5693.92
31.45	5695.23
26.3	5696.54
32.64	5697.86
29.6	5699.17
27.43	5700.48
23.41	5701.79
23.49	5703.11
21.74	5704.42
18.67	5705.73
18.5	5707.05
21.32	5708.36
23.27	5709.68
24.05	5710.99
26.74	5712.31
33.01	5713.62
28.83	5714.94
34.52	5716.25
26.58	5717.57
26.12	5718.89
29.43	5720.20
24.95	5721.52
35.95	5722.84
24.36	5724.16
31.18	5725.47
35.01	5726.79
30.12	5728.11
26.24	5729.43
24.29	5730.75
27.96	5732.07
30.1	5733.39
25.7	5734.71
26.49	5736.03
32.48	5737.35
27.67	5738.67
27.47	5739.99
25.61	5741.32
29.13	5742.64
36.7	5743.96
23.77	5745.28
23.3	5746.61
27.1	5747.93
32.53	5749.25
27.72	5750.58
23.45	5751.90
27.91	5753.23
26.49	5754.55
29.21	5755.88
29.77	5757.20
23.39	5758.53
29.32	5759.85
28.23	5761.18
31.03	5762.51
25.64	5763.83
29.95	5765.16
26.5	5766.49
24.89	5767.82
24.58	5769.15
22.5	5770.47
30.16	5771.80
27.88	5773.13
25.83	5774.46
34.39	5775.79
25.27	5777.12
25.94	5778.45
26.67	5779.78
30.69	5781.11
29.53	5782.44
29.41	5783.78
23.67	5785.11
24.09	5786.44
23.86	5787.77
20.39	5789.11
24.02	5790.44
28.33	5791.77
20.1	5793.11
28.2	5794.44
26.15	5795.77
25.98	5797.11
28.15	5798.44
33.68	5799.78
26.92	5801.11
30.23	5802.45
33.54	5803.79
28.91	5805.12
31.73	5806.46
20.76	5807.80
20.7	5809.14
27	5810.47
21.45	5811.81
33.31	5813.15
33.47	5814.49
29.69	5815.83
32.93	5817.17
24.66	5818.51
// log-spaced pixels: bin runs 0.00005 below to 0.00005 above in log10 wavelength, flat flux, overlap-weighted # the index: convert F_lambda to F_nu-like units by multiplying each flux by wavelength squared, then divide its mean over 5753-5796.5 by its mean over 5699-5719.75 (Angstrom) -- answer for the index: 1.08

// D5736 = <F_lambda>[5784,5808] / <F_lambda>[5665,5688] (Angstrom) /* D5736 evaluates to 0.95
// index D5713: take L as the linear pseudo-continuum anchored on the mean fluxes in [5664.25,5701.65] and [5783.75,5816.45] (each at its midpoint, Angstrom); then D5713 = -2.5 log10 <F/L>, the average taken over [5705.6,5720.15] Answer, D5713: 0.09 mag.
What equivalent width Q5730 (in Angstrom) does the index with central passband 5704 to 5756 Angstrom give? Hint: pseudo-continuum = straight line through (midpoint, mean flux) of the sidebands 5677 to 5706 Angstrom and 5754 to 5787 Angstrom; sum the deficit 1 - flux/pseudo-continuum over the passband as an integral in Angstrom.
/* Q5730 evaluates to 1.2 Angstrom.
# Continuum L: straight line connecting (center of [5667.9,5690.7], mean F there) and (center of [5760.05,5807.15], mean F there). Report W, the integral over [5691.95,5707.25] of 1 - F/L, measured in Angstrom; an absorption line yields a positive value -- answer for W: 1.3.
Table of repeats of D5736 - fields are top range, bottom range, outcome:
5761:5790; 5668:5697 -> 0.90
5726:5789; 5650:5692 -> 1.00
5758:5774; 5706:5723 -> 1.01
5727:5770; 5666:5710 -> 1.02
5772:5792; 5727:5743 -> 0.96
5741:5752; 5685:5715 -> 1.03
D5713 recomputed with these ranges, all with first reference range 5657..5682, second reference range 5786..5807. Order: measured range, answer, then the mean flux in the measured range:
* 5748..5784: -0.03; 27.7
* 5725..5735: -0.08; 28.9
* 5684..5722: -0.06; 28.1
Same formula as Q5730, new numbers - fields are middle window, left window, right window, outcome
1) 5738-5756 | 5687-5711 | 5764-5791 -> -0.8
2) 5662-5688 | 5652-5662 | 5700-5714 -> -4.3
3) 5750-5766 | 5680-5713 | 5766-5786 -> -0.2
